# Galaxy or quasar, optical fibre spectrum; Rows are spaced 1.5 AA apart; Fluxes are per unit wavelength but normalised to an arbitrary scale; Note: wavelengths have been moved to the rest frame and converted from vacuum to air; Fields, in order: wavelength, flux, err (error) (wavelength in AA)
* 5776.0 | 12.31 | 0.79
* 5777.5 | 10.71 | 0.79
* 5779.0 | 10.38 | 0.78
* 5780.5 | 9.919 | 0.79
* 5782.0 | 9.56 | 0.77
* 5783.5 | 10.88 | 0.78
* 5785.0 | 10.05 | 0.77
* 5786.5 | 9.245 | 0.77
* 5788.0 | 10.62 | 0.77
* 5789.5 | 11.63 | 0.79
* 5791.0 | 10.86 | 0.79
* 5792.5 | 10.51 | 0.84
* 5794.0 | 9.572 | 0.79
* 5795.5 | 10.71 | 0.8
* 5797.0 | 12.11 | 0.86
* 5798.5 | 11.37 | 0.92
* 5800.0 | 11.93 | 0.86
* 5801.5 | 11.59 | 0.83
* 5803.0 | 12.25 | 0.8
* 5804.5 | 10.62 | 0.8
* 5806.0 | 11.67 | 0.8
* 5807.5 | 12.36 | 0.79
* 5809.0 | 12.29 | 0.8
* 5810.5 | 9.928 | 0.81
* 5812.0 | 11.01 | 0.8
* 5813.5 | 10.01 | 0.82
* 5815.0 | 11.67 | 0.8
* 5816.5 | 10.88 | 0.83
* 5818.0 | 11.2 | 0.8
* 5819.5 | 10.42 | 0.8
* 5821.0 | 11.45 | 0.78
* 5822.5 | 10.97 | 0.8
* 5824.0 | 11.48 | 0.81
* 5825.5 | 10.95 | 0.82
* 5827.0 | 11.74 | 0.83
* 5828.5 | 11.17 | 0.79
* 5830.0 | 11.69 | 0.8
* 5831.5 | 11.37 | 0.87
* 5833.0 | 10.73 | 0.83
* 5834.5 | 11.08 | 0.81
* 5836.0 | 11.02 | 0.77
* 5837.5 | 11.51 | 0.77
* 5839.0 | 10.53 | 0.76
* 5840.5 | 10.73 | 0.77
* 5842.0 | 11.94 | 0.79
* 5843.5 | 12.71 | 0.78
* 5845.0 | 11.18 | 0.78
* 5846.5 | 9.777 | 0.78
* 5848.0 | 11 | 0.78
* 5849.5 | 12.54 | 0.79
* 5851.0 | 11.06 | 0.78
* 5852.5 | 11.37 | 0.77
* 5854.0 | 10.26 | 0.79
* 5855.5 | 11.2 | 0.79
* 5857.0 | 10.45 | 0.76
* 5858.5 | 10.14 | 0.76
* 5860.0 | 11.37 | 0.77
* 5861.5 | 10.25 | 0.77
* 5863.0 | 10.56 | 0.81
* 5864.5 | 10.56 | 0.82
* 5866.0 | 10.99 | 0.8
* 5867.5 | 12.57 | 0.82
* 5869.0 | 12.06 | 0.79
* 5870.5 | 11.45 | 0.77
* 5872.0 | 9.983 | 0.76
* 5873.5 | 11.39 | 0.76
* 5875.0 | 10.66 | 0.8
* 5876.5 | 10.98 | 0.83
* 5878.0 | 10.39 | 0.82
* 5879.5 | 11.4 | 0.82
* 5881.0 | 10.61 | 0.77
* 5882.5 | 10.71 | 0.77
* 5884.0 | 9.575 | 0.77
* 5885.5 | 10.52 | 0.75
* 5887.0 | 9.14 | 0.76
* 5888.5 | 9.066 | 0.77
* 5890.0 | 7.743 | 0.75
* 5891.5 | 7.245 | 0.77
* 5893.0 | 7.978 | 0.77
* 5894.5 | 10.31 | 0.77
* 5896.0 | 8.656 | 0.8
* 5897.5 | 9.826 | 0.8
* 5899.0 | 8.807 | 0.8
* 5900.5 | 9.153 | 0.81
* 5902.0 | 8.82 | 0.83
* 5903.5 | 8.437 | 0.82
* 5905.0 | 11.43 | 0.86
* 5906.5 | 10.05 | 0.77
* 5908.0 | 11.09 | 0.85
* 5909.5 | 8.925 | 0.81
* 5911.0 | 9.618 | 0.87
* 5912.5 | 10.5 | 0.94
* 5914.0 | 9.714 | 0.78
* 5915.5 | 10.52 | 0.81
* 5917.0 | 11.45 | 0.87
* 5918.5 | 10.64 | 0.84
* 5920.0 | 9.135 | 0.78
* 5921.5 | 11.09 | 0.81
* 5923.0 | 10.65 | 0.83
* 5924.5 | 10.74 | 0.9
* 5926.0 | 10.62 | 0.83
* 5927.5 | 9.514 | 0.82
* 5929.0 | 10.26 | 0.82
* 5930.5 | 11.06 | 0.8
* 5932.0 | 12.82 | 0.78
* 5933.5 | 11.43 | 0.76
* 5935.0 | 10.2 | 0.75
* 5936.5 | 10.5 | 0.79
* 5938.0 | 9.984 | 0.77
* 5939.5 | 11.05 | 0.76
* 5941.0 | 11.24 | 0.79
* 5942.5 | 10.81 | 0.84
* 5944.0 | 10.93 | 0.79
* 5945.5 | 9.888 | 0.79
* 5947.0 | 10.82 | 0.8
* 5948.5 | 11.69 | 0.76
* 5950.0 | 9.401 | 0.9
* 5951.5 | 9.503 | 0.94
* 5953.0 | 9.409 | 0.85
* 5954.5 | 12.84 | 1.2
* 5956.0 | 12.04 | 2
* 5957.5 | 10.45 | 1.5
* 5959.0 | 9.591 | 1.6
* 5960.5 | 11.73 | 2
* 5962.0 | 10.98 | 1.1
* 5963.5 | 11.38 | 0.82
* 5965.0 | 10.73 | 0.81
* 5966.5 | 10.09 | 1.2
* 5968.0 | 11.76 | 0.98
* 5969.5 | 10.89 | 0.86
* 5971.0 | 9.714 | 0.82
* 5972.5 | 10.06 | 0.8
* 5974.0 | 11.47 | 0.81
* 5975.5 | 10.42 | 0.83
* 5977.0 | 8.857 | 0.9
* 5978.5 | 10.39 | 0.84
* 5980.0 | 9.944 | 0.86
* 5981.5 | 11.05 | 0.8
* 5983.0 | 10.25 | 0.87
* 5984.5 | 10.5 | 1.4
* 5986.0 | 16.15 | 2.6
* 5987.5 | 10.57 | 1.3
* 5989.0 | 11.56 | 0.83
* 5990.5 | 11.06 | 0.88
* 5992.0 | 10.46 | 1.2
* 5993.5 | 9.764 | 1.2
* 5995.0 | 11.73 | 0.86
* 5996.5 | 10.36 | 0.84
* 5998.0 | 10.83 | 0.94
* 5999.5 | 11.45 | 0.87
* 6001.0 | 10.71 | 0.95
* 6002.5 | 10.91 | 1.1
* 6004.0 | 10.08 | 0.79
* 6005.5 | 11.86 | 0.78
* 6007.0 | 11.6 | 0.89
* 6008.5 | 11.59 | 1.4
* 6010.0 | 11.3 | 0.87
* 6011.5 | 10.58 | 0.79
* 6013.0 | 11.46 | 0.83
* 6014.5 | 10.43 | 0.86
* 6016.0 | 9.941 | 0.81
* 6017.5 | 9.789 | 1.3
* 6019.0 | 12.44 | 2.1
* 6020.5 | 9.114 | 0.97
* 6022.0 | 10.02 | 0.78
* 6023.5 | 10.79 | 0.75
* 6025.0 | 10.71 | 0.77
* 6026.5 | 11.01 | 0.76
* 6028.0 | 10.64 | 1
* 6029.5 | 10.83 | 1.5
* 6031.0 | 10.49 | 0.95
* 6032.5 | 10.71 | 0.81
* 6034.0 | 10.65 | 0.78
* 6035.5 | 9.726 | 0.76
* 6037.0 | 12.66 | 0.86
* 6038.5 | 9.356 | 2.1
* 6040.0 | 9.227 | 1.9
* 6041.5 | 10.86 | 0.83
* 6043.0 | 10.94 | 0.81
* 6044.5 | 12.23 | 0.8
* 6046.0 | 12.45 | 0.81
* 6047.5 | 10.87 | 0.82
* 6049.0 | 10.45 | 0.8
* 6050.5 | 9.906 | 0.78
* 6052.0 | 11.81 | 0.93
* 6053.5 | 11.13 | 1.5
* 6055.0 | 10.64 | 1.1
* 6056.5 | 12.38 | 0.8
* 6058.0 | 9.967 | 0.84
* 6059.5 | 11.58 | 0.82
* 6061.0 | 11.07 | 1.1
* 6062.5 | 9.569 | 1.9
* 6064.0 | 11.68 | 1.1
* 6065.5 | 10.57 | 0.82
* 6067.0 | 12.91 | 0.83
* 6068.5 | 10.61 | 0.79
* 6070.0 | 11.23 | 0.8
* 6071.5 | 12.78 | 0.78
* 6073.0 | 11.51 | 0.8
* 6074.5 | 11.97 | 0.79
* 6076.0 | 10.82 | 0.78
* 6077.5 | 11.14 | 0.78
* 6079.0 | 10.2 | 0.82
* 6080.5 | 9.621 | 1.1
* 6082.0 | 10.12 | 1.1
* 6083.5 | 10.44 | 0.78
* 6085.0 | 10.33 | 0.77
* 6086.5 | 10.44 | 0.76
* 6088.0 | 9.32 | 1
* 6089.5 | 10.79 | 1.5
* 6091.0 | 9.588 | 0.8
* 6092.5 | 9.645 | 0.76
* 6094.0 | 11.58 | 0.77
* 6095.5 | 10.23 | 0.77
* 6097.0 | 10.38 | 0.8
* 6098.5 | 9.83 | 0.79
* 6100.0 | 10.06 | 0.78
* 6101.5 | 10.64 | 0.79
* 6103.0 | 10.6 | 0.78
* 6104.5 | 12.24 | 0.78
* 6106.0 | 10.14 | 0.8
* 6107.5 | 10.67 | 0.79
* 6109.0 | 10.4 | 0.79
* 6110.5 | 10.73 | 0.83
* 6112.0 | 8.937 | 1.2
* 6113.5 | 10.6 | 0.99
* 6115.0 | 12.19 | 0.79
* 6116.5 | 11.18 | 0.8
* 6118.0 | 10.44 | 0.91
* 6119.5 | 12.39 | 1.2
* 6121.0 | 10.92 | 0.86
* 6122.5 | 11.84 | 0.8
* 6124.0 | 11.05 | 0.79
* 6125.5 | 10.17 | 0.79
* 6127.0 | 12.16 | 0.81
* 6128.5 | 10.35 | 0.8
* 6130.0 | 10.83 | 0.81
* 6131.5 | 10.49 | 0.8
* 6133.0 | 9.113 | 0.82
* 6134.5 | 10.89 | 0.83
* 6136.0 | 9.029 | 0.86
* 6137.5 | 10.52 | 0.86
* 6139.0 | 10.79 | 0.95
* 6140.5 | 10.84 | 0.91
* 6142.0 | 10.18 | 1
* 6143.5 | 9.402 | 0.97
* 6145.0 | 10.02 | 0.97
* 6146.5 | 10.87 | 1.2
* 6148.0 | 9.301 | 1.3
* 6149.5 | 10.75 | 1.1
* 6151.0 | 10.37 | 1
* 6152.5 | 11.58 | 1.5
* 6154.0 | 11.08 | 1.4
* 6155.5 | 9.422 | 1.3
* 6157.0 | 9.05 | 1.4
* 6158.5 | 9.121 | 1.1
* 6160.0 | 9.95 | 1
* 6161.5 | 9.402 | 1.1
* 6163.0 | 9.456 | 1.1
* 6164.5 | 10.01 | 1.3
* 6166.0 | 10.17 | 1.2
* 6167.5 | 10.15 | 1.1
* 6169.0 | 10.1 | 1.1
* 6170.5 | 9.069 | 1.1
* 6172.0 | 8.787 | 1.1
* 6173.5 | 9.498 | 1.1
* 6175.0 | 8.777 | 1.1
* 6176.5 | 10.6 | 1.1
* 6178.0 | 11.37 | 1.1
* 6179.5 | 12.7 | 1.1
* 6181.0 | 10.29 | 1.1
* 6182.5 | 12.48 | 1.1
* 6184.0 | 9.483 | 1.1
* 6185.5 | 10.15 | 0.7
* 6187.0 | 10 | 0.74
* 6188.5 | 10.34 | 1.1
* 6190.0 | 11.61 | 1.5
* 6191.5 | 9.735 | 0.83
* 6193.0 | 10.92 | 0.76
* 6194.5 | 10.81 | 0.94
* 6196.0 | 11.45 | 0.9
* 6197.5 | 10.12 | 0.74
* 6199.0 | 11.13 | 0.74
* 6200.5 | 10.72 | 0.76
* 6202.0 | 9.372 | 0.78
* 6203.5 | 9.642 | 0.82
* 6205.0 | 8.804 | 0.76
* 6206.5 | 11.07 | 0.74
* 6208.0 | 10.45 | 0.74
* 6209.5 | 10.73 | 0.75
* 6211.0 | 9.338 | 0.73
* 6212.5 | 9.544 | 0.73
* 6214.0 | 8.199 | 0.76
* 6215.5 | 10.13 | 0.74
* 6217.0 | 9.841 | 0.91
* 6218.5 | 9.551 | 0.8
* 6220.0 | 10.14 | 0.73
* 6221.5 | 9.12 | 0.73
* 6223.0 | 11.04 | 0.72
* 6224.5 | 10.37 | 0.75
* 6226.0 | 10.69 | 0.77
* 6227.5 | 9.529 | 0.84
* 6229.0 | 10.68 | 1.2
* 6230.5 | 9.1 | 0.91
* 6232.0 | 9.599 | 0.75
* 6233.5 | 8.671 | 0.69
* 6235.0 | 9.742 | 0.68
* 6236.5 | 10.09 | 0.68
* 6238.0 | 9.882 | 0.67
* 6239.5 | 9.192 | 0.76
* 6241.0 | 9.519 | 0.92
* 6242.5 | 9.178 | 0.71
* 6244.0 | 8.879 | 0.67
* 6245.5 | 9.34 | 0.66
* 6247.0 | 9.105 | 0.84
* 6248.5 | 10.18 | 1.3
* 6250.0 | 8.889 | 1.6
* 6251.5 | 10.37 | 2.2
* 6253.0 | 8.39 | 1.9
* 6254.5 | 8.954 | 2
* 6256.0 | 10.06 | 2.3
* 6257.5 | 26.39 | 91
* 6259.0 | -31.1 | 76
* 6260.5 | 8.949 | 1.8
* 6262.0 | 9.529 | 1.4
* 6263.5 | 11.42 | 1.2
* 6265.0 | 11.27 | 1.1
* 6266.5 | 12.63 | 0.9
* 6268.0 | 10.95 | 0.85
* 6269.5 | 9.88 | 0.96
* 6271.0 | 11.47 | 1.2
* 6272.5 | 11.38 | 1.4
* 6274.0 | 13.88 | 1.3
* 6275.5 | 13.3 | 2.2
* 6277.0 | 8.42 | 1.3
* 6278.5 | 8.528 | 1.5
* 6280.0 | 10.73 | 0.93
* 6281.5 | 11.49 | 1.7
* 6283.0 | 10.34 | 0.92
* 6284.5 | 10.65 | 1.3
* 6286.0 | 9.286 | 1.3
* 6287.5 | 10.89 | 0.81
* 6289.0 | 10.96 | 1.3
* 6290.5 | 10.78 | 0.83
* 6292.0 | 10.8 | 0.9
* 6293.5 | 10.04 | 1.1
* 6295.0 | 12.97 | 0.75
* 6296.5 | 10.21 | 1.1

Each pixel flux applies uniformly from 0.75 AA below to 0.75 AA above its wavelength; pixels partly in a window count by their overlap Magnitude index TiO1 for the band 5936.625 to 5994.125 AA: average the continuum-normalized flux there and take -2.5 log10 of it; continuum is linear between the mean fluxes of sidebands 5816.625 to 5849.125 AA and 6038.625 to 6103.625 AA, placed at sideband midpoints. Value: 0.02 mag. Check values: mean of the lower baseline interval 11.2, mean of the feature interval 10.8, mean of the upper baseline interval 10.8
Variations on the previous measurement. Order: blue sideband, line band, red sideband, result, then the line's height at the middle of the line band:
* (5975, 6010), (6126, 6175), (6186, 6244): 0.02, 10.3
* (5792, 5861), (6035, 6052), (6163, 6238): -0.03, 10.6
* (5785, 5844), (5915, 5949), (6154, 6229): 0.01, 10.8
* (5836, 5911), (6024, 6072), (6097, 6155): -0.04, 10.5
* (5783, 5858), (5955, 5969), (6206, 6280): -0.04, 10.6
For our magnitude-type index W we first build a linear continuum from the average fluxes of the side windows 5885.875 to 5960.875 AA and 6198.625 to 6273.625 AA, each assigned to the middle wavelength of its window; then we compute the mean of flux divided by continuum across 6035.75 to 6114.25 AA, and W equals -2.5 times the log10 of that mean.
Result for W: -0.10 mag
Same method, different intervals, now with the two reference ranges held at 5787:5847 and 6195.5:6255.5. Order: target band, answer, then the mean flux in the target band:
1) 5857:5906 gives 0.09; 10.1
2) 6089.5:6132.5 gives -0.06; 10.7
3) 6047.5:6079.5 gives -0.08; 11.1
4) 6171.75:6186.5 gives -0.06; 10.5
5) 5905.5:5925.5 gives 0.05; 10.3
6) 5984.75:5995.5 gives -0.10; 11.6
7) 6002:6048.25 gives -0.04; 10.8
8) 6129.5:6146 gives -0.01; 10.2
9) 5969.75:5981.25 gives 0.05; 10.2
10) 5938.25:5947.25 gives 0.00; 10.7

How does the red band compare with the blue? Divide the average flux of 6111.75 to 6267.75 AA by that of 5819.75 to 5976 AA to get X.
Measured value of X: 0.94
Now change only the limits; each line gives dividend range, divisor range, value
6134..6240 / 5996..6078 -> 0.92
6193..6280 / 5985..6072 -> 0.88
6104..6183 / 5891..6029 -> 0.99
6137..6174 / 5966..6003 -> 0.92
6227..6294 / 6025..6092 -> 0.89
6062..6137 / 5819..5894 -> 1.00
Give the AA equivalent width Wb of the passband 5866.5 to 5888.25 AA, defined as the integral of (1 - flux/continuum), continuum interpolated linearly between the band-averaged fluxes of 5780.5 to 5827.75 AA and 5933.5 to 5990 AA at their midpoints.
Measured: 0.2 AA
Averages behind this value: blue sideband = 11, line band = 10.8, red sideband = 10.8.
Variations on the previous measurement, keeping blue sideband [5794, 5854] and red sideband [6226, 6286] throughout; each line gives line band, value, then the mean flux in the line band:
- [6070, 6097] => -1.2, 10.6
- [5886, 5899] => 2.6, 8.78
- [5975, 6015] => -1.6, 11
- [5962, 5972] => -0.1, 10.8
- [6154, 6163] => 0.3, 9.54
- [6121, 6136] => -1.0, 10.7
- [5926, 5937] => 0.0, 10.8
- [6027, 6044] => -0.3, 10.6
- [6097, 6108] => -0.5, 10.6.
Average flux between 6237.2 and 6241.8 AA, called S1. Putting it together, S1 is 9.53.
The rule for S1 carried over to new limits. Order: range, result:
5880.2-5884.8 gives 10.3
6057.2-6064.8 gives 10.8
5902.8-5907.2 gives 9.99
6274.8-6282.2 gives 10.5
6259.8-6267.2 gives 10.8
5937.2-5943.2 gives 10.8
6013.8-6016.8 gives 10.2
